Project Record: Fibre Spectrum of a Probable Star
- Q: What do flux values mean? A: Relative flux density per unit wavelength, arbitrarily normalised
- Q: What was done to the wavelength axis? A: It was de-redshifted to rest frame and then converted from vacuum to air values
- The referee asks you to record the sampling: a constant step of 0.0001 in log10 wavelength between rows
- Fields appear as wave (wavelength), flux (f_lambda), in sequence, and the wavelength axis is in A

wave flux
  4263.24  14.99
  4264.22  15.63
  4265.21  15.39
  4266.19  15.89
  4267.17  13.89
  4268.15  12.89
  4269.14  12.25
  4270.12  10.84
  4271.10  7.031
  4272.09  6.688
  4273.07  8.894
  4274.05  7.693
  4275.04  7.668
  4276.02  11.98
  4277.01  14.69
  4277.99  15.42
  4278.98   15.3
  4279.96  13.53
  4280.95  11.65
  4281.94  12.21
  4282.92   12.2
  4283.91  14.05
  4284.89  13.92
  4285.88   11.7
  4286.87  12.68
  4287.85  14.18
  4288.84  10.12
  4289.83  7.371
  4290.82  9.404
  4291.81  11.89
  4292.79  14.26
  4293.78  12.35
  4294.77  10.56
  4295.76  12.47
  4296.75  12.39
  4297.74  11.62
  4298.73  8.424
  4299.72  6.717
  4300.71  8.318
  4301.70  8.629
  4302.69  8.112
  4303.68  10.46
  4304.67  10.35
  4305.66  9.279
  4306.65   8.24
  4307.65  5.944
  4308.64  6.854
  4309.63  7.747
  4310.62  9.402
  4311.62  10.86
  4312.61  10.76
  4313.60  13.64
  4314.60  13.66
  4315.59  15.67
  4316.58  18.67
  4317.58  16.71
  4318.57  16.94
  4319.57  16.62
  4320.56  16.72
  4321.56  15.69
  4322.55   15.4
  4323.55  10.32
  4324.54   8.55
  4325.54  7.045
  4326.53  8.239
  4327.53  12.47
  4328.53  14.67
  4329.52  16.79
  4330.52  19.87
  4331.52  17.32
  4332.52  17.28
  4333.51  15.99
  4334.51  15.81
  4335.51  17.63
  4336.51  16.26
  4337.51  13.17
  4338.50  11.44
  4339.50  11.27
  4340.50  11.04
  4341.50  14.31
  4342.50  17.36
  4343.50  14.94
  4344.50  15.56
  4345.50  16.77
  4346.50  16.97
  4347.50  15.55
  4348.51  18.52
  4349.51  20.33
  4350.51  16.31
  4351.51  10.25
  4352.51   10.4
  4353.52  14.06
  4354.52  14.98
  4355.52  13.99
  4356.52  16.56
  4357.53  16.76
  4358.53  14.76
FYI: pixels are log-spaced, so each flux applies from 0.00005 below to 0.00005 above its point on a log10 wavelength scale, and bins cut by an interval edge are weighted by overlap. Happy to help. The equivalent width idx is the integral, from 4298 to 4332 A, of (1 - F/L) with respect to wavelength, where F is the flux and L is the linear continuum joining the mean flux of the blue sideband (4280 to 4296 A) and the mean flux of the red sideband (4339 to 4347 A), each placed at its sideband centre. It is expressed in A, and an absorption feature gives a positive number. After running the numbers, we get 3.8 A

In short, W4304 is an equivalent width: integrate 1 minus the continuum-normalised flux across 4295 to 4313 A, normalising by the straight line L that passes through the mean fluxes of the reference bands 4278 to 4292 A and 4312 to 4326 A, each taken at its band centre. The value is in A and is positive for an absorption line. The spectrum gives 5.4 A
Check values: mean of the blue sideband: 12.3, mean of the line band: 9.26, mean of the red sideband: 14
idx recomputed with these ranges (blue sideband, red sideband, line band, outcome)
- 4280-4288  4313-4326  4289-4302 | 2.9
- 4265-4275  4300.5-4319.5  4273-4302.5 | -1.0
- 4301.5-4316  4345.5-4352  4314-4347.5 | -3.7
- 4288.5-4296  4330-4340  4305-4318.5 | 1.8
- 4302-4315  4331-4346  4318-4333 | -1.9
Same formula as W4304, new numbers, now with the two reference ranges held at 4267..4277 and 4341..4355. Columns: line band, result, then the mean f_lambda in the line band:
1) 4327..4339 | -1.1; 15.7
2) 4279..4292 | -1.2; 12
